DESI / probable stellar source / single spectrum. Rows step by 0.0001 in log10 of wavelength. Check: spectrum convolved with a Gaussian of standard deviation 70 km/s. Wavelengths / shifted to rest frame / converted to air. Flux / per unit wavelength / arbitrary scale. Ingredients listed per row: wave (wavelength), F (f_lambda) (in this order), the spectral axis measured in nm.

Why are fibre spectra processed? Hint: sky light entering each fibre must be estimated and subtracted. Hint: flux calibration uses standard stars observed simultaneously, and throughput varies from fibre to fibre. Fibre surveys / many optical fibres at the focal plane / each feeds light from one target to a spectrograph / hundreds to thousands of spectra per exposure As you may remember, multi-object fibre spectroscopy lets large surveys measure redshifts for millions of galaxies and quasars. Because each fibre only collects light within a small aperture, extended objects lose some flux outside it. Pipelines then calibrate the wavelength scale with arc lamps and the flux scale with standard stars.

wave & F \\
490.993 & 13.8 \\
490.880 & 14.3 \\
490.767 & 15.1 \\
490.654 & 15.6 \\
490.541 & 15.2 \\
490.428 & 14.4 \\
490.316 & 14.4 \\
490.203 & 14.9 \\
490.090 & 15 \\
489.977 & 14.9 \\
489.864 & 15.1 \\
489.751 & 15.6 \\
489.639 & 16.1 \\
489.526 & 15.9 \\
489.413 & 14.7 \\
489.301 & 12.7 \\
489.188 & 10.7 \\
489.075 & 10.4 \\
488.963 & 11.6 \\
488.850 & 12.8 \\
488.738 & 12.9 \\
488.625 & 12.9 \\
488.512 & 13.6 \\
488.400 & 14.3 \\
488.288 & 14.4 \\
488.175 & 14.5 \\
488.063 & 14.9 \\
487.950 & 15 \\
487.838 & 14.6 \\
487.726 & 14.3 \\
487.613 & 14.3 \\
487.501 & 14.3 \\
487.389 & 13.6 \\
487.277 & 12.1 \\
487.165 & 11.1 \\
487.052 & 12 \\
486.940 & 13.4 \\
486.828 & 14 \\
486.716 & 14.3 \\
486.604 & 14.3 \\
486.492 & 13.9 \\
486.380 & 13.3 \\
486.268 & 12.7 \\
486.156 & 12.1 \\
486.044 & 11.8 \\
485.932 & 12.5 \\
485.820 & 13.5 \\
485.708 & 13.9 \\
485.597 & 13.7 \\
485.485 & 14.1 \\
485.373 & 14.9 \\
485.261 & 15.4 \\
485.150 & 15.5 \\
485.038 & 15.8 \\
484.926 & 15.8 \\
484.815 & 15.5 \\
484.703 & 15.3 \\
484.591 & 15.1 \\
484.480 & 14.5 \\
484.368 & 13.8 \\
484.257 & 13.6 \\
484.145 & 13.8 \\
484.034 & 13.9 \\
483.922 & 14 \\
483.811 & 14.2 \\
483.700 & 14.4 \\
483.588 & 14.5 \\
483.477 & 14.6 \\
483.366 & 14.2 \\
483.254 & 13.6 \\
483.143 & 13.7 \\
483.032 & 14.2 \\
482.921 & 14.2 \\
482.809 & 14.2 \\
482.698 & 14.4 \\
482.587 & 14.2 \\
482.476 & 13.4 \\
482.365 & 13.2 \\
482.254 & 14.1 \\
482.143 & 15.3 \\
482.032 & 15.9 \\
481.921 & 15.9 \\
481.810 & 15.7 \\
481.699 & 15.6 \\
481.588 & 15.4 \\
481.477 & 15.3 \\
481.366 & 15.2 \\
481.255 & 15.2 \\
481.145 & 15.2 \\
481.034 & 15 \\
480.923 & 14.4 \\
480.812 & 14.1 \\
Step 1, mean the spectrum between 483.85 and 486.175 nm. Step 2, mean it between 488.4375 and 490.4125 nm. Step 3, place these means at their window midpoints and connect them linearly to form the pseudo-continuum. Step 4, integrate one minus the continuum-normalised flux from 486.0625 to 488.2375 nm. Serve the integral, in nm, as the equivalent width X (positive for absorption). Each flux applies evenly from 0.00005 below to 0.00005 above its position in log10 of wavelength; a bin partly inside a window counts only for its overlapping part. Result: 0.07 nm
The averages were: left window 14.2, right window 13.8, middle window 13.6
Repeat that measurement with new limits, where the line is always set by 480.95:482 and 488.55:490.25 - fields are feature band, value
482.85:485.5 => 0.05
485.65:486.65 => 0.09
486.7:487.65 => 0.07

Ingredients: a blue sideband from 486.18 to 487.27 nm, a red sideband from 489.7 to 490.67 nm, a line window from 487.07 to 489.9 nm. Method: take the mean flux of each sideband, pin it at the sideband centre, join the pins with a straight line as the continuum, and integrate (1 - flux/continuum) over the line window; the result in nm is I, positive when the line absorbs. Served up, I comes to 0.082 nm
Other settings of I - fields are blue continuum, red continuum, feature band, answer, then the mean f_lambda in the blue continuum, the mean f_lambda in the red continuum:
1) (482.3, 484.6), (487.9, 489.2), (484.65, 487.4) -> -0.03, 14.1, 13.2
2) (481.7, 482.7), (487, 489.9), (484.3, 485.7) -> -0.06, 14.7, 13.6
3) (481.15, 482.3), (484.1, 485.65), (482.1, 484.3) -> 0.15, 15.4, 14.8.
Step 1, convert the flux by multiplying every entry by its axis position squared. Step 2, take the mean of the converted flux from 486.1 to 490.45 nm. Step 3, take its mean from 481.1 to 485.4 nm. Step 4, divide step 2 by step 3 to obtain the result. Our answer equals 0.96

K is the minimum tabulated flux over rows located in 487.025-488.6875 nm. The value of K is 11.1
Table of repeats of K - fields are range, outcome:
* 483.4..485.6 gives 13.6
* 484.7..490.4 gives 10.4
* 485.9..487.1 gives 11.8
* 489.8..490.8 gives 14.4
